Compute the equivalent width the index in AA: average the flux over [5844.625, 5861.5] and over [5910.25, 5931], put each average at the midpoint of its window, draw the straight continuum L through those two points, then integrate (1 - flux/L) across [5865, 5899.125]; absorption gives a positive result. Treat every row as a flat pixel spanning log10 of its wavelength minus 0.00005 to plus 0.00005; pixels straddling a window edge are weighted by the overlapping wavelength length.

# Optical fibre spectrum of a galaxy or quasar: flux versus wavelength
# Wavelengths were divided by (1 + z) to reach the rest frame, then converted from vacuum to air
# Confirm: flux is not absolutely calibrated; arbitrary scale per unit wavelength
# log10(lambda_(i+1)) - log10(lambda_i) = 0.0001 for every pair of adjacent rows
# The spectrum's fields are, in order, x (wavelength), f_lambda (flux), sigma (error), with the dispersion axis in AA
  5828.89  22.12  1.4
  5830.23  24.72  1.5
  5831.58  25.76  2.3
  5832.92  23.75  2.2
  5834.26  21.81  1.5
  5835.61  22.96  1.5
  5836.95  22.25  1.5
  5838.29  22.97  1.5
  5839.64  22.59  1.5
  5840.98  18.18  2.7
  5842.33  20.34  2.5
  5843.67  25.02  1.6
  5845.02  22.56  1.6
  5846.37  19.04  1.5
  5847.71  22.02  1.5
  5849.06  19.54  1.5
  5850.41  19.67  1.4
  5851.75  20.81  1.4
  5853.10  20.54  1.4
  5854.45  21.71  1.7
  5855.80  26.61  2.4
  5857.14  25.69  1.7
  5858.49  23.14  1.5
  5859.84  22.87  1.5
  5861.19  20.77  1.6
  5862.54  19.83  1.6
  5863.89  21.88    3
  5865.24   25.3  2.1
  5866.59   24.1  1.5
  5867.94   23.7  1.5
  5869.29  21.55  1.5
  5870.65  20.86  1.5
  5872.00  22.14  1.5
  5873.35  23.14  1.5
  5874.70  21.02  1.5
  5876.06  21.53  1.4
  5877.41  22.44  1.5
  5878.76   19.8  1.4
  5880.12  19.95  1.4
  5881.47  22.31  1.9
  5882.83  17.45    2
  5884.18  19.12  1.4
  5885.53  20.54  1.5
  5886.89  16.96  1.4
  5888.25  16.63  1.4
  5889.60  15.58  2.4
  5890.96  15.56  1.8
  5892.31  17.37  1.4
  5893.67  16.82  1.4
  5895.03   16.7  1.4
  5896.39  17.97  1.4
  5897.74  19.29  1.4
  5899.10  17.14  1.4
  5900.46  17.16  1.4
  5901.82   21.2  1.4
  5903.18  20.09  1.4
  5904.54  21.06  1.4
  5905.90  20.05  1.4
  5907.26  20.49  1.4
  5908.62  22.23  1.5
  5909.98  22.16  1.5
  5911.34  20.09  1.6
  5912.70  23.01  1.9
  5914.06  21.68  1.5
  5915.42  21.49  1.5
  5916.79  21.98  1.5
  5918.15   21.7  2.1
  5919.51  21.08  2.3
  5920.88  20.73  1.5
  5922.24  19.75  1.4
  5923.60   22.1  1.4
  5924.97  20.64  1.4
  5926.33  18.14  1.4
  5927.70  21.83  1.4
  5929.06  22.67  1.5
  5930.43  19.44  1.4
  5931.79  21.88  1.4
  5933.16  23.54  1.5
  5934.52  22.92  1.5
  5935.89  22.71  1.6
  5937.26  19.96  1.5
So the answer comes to 2.9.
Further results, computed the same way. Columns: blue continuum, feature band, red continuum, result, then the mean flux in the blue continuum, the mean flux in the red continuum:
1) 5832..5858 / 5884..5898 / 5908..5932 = 2.7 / 22.1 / 21.2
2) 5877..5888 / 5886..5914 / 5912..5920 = 2.5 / 19.6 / 21.8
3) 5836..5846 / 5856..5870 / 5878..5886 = -1.5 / 21.9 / 19.9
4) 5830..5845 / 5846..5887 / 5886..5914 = -1.2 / 22.7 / 19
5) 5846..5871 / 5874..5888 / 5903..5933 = 1.1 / 22.1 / 21.2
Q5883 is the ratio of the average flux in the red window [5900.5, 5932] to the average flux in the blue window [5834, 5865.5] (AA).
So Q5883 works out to 0.96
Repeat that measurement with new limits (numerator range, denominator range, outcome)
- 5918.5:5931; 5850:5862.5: 0.93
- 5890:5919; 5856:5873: 0.87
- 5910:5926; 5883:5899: 1.22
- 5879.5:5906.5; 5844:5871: 0.83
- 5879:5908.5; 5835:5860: 0.85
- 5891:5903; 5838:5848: 0.83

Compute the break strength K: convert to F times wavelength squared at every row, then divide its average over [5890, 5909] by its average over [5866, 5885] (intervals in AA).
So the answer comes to 0.9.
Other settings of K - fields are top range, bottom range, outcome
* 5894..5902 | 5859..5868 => 0.81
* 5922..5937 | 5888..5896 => 1.32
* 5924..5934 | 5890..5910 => 1.14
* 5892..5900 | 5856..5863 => 0.78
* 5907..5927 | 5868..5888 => 1.04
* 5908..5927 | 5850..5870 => 0.96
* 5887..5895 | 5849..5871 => 0.74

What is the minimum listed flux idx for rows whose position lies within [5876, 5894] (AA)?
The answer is 15.56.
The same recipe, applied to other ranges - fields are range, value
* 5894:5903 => 16.7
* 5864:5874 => 20.86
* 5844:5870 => 19.04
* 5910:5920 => 20.09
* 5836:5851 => 18.18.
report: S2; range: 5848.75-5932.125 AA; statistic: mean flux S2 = 20.7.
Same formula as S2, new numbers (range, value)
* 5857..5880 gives 22.2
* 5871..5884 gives 21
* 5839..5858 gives 21.8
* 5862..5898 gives 20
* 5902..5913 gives 21.1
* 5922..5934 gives 21.2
